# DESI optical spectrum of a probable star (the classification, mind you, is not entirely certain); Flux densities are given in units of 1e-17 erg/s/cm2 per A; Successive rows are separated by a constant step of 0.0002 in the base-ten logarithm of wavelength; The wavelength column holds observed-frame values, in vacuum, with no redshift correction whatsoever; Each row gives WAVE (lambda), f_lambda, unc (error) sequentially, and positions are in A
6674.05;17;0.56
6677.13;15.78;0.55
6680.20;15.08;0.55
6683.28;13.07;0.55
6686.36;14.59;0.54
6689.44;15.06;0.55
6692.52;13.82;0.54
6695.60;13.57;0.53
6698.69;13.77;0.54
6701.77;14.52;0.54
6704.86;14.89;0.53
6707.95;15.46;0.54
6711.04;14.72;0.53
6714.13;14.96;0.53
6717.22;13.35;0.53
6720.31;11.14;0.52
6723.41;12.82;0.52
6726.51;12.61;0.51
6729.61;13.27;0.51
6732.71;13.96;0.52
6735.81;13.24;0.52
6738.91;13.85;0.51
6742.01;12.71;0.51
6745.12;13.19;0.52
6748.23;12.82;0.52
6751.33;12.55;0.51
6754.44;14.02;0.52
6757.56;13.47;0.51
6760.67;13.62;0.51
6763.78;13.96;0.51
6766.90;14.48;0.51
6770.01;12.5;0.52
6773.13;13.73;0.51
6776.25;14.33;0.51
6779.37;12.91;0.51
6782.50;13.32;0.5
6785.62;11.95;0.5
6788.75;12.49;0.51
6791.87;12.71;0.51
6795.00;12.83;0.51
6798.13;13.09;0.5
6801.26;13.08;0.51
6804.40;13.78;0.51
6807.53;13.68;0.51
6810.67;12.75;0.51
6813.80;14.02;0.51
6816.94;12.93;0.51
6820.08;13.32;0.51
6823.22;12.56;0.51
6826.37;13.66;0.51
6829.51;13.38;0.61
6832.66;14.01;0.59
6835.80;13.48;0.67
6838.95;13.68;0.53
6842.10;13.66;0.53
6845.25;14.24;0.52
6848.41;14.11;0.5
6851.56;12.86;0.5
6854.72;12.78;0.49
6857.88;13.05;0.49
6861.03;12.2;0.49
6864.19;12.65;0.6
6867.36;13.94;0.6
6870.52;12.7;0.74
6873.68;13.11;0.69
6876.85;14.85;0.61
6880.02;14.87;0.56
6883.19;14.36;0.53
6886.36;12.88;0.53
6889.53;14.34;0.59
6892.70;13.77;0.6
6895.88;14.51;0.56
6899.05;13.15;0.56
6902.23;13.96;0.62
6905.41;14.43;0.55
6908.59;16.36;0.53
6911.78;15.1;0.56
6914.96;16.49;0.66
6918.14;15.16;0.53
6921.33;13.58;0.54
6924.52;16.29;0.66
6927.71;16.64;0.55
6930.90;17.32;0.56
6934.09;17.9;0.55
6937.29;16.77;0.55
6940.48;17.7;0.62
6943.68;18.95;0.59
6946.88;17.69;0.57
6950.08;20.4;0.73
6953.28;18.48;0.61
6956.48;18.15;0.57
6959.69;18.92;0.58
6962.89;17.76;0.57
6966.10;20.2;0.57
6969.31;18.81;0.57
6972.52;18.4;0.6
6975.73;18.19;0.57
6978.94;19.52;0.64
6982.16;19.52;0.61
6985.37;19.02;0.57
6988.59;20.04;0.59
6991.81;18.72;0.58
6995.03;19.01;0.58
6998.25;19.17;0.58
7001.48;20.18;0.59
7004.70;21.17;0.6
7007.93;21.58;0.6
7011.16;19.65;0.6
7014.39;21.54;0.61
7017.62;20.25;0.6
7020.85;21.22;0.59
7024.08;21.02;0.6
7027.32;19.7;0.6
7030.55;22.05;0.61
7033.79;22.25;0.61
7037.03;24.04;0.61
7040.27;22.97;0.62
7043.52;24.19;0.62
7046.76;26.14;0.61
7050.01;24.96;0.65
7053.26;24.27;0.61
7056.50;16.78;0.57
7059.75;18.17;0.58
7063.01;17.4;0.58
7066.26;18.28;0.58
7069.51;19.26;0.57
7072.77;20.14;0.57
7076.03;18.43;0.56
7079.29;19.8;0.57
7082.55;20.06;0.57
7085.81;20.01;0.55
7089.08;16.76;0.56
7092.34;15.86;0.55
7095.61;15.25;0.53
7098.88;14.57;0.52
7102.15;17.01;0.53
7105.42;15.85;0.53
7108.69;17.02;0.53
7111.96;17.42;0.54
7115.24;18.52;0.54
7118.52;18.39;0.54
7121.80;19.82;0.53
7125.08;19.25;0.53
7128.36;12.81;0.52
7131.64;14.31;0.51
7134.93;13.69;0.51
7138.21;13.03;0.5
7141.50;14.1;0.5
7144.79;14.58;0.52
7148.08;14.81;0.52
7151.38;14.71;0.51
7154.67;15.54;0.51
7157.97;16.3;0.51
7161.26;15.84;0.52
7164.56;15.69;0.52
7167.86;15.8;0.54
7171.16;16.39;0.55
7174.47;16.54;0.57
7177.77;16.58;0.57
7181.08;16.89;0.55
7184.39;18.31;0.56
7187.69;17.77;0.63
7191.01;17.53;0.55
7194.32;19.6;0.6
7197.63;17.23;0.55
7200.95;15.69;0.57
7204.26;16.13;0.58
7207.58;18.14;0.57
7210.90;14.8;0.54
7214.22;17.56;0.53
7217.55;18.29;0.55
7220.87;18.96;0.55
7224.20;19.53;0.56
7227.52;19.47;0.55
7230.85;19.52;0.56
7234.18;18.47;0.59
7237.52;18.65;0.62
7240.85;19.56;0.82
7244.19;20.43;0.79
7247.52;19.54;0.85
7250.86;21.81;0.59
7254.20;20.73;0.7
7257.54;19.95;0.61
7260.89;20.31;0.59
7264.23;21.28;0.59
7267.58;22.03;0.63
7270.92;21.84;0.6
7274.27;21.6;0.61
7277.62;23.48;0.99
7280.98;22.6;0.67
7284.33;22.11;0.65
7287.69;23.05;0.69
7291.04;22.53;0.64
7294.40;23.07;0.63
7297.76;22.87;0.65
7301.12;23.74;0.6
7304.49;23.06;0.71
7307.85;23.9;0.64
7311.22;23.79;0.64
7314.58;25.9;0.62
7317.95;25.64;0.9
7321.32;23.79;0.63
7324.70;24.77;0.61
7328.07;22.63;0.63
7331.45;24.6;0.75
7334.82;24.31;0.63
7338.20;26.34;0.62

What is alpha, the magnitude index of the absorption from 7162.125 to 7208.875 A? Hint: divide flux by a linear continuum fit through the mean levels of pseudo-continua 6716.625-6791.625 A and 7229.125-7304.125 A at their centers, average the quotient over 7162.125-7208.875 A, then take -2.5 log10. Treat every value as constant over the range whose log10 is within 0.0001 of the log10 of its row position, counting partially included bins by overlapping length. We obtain 0.180 mag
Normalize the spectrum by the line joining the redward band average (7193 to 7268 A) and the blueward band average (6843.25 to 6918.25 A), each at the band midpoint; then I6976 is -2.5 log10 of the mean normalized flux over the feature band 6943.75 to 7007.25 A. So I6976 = -0.24 mag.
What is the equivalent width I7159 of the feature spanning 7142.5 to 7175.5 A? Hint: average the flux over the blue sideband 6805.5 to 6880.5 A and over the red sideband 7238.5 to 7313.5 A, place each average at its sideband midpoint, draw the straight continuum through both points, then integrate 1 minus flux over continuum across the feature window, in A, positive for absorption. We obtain 6.9 A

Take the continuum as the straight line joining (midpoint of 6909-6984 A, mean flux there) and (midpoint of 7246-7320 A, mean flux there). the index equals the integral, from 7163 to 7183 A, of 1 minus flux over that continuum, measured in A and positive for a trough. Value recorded 4.4 A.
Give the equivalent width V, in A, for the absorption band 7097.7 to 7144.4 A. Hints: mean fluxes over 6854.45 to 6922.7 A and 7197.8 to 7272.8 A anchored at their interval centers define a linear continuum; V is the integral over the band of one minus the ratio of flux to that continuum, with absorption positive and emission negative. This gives 3.7 A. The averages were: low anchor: 14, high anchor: 19.2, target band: 16.1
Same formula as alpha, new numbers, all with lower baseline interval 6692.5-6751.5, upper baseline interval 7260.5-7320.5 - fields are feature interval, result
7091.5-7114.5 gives 0.22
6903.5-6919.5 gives 0.08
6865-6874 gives 0.21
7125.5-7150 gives 0.40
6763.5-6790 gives 0.09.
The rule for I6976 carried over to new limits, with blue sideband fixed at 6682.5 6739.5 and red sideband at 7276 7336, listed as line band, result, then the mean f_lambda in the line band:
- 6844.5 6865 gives 0.23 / 13.1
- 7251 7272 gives 0.09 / 21.1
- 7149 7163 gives 0.34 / 15.6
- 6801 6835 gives 0.17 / 13.4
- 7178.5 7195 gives 0.21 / 17.8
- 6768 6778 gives 0.10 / 13.6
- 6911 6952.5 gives 0.03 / 17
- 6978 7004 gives -0.06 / 19.5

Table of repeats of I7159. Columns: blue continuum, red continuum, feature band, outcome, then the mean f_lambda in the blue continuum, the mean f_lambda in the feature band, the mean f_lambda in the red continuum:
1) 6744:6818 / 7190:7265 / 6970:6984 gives -2.9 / 13.3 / 18.9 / 18.8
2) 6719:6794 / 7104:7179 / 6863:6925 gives -0.6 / 13.2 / 14.3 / 16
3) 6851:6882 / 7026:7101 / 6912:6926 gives -0.2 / 13.3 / 15.3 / 20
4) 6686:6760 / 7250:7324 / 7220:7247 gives 3.1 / 13.7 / 19.3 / 22.7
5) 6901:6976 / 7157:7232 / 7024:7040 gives -4.4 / 17.2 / 22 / 17.3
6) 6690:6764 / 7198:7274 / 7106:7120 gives 0.1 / 13.6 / 17.7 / 19.2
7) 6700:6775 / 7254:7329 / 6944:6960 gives -1.5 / 13.6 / 18.7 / 22.9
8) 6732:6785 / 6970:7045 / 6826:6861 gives 5.2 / 13.4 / 13.5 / 20.6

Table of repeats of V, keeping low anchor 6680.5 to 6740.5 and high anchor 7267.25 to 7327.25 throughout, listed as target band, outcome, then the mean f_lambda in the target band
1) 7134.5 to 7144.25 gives 3.3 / 13.7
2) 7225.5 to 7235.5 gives 1.4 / 19.2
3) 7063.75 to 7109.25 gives 5.0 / 17.7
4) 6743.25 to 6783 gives 3.4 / 13.4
